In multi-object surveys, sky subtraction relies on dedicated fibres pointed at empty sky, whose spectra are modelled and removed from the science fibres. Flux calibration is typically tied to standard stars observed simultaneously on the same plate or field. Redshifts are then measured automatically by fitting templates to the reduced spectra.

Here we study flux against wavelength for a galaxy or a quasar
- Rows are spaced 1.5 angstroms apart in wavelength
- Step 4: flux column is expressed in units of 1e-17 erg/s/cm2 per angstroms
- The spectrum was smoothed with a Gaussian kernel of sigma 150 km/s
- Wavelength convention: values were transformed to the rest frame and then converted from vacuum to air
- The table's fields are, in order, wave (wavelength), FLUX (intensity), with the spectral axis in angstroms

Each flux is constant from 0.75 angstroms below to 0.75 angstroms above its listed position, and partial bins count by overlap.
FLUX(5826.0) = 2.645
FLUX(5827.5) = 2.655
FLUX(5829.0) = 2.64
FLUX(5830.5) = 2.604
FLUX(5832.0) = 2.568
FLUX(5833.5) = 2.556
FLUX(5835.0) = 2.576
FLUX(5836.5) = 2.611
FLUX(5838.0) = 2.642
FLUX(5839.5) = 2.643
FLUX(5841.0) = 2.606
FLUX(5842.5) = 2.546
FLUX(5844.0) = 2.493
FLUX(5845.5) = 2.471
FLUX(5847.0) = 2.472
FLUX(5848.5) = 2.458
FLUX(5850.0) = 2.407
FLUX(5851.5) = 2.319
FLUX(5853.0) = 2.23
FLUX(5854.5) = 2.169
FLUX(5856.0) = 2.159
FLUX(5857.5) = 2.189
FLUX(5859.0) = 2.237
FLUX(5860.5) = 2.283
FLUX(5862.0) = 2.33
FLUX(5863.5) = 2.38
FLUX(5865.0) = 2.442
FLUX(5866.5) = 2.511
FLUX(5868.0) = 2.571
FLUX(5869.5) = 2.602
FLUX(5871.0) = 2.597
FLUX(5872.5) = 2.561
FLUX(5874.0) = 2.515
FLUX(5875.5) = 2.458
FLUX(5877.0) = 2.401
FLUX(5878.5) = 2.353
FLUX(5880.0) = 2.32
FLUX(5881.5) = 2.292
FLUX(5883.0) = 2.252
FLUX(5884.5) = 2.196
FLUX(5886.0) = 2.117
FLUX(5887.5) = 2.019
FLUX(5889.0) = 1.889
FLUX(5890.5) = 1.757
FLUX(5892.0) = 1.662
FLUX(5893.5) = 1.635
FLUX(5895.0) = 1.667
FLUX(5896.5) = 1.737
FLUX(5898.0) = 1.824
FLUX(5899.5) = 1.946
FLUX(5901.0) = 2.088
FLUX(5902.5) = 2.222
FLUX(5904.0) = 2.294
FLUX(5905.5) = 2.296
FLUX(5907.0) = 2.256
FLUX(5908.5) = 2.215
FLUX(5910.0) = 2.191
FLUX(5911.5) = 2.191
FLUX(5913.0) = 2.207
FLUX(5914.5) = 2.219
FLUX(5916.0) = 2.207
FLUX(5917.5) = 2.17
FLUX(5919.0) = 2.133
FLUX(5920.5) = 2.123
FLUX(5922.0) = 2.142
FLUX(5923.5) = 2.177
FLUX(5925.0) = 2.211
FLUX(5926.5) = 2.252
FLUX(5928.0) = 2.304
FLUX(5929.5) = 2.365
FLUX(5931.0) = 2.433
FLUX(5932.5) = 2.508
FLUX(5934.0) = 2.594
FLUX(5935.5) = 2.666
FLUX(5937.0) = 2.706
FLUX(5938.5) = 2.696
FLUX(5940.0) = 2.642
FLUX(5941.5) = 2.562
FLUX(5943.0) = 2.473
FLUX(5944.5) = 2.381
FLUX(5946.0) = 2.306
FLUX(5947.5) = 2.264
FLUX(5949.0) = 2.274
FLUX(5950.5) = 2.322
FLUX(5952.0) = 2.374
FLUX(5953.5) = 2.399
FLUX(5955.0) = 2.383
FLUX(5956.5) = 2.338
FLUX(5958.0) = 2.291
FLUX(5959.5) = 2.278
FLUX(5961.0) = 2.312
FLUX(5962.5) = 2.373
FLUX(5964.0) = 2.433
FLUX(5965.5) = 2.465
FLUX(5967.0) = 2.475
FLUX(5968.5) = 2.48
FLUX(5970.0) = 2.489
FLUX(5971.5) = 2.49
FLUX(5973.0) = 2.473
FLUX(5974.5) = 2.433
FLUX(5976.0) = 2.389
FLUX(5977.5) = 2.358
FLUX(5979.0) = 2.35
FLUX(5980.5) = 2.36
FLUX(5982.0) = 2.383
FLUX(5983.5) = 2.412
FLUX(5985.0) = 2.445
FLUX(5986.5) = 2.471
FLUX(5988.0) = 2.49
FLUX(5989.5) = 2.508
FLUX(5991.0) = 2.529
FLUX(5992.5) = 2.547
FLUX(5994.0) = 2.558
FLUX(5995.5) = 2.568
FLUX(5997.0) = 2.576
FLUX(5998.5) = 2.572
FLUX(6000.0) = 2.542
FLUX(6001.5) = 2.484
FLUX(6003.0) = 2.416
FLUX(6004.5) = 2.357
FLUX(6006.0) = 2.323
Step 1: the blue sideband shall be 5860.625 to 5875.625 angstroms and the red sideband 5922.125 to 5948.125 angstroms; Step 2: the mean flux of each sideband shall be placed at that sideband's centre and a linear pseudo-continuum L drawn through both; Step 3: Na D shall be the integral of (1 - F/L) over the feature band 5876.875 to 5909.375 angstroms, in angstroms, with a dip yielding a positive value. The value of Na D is 5.4 angstroms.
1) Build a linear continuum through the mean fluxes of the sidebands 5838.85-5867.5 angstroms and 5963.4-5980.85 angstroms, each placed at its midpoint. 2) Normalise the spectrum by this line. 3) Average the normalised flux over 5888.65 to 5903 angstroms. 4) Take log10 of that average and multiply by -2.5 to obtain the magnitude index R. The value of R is 0.29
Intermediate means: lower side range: 2.39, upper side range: 2.43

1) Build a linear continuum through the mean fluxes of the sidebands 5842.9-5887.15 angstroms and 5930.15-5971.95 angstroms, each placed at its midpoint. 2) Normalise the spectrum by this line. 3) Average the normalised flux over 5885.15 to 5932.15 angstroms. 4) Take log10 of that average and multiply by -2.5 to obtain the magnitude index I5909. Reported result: 0.149 mag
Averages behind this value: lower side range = 2.37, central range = 2.1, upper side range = 2.44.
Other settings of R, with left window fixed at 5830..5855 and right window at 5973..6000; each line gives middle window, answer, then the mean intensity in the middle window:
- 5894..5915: 0.19 mag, 2.09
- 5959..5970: 0.03 mag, 2.41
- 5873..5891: 0.12 mag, 2.23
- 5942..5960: 0.06 mag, 2.34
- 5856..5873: 0.03 mag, 2.41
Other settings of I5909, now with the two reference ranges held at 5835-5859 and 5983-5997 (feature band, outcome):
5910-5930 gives 0.12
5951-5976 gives 0.04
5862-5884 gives 0.00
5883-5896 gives 0.28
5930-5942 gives -0.05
